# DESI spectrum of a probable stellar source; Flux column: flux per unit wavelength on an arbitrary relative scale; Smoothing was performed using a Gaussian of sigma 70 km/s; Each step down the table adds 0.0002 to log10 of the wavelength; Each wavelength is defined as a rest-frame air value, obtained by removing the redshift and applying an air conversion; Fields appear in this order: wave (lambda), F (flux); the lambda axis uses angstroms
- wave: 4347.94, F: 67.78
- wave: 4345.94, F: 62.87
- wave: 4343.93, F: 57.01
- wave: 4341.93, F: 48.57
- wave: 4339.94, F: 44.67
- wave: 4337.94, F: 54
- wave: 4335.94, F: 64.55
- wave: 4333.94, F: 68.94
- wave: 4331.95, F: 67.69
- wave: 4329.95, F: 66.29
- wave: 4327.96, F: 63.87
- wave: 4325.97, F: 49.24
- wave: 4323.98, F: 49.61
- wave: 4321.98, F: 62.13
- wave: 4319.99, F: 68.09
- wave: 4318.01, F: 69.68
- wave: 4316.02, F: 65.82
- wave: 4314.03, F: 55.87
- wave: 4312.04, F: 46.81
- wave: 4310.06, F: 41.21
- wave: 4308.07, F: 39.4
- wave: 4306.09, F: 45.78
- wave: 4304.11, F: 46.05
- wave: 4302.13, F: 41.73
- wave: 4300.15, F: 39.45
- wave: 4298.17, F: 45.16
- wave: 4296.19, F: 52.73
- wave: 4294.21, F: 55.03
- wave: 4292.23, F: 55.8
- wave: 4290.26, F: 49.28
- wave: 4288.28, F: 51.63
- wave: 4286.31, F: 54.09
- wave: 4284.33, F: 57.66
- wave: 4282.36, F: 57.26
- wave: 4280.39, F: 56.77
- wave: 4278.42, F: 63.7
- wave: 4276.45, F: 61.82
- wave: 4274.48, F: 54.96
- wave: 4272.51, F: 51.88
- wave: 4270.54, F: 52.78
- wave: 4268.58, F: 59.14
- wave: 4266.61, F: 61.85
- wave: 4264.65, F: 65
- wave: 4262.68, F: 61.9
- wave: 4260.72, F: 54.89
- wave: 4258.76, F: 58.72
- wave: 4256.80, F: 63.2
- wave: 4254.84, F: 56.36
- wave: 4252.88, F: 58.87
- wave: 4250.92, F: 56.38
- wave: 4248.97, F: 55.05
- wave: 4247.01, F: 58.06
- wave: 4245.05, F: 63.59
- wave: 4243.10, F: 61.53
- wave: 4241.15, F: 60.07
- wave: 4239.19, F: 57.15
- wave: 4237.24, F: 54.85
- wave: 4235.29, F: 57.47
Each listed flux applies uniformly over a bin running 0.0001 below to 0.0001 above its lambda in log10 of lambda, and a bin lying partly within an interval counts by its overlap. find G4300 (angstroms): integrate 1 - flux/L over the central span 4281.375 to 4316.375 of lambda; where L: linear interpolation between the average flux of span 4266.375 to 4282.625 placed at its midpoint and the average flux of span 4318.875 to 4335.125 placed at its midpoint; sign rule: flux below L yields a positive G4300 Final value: 5.8 angstroms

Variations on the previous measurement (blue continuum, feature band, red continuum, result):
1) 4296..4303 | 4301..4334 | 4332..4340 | -1.8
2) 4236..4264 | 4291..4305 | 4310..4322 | 2.7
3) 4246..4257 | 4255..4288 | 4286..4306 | -2.9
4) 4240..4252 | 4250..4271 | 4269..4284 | -0.4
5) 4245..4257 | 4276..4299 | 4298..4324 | -0.4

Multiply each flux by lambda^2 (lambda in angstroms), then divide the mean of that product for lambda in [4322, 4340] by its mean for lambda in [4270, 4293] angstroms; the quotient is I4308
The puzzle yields 1.10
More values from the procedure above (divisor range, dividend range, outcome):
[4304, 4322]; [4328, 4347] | 1.11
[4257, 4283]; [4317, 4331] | 1.07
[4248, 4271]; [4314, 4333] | 1.09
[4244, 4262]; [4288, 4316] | 0.84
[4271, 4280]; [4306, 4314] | 0.78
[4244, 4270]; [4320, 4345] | 1.02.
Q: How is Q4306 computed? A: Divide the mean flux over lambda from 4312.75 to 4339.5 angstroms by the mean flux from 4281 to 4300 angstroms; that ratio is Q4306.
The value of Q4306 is 1.17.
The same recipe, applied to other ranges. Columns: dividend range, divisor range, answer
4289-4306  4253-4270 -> 0.80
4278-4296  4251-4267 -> 0.92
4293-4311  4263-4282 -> 0.77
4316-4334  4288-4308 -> 1.31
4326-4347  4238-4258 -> 1.01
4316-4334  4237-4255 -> 1.07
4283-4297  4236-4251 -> 0.92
